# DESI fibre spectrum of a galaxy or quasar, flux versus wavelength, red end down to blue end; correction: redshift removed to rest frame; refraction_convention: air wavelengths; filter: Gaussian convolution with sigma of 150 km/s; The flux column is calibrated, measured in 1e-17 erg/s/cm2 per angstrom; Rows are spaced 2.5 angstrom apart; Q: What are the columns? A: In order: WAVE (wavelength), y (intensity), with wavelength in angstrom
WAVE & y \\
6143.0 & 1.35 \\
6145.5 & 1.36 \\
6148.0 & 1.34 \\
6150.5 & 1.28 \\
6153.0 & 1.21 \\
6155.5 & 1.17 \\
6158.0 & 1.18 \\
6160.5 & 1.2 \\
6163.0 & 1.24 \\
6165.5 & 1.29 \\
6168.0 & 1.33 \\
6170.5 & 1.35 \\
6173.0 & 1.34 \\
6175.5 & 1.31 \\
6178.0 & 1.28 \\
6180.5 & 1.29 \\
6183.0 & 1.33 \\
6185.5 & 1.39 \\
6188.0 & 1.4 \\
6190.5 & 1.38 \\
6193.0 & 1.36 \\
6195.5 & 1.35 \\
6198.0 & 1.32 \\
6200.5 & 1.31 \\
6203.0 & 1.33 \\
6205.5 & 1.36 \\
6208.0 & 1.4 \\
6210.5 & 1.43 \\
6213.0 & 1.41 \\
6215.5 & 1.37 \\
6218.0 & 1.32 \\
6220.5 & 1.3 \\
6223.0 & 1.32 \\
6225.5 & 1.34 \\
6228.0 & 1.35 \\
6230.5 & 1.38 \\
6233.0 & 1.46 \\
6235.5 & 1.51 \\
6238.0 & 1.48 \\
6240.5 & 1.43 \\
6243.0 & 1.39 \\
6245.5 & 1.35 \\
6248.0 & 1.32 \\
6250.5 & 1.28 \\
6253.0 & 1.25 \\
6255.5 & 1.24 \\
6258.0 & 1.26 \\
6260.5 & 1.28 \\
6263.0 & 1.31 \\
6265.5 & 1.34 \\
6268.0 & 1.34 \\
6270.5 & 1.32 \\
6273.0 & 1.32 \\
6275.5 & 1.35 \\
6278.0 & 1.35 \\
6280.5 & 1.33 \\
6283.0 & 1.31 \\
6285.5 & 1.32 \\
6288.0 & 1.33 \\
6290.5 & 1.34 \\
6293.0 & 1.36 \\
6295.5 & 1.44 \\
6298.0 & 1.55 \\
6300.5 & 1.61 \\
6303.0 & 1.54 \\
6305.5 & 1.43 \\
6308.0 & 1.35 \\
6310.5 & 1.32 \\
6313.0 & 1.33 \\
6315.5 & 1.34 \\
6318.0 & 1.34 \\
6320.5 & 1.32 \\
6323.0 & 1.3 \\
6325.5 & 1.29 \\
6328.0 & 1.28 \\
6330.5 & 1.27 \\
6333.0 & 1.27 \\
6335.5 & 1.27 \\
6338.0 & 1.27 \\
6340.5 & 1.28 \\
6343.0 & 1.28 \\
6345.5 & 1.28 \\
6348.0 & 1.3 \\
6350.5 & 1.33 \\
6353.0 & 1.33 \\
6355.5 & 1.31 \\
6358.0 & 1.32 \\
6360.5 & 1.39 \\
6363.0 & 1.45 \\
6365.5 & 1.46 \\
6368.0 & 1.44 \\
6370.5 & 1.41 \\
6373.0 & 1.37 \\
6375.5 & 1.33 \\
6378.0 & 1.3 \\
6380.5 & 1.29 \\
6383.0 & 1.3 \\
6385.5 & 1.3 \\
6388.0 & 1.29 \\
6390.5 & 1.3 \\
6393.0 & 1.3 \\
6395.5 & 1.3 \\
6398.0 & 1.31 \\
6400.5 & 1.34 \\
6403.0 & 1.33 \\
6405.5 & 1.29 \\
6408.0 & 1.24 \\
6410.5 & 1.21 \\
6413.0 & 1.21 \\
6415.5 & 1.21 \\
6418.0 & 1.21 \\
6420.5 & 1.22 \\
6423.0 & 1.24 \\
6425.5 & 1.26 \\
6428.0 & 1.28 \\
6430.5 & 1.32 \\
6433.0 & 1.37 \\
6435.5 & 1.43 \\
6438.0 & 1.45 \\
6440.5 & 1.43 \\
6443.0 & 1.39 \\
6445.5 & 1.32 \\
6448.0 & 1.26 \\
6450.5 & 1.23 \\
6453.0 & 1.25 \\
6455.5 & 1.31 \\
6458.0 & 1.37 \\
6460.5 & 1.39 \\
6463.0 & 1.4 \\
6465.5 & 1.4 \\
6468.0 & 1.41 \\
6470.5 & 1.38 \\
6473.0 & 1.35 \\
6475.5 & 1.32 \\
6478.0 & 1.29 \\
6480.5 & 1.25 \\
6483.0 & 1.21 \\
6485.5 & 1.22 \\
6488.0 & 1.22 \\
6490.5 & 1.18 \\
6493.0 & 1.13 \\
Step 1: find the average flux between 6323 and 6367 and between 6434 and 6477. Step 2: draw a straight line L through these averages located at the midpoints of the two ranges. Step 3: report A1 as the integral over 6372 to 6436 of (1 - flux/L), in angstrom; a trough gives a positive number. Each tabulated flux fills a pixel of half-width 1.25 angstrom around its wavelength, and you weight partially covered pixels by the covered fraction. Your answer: 2.4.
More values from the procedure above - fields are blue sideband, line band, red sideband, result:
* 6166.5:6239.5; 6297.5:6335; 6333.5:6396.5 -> -0.7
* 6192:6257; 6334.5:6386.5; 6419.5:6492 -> 0.0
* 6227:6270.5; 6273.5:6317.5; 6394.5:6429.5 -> -2.0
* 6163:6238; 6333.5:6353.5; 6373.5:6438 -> 0.3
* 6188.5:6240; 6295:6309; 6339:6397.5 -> -1.5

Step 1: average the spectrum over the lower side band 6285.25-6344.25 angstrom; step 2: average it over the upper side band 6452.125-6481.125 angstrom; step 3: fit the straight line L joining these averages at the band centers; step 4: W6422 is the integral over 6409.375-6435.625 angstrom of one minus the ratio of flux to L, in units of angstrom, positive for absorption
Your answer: 1.7 angstrom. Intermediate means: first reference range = 1.35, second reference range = 1.35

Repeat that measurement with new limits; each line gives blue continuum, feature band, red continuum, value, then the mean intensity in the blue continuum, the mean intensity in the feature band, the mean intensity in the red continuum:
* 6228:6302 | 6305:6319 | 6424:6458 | 0.1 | 1.36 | 1.35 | 1.33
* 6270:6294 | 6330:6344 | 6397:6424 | 0.3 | 1.33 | 1.27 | 1.26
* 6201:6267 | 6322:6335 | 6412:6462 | 0.5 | 1.35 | 1.28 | 1.31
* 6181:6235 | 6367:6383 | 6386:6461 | -0.4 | 1.36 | 1.35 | 1.3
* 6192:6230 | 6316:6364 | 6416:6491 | 0.8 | 1.35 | 1.31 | 1.31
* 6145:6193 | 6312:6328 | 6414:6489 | -0.1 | 1.3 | 1.32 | 1.31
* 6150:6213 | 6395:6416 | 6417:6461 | 0.7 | 1.32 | 1.27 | 1.32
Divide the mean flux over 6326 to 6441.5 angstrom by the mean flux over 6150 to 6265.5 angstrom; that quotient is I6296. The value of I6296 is 1.0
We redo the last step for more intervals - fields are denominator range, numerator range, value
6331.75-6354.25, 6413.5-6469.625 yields 1.03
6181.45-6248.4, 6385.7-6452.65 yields 0.94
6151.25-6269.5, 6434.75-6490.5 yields 1.00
